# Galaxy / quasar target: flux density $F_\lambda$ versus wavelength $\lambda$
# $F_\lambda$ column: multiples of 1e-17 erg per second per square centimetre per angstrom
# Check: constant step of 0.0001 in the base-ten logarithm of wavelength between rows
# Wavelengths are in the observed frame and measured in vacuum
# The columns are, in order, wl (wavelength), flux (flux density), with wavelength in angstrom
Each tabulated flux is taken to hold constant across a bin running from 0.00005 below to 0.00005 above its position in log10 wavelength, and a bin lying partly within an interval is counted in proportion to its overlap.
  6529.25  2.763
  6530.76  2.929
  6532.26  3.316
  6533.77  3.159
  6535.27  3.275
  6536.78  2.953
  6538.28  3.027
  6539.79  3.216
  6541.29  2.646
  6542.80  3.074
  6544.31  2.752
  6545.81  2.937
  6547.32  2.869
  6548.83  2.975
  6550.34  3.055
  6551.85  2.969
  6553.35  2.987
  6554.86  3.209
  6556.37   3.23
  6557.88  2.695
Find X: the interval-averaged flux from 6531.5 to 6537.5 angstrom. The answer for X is 3.18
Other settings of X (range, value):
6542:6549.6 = 2.92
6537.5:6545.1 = 2.95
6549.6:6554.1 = 3.01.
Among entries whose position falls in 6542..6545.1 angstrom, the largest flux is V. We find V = 3.074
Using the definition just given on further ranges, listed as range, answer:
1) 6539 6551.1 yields 3.216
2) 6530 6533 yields 3.316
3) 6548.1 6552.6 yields 3.055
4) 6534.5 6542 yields 3.275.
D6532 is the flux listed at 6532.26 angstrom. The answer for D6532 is 3.316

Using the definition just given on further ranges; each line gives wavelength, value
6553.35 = 2.987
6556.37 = 3.23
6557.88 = 2.695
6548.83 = 2.975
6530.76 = 2.929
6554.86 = 3.209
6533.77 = 3.159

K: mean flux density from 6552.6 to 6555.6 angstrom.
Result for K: 3.1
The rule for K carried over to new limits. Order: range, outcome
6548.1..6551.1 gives 3.01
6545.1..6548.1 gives 2.9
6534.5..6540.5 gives 3.12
